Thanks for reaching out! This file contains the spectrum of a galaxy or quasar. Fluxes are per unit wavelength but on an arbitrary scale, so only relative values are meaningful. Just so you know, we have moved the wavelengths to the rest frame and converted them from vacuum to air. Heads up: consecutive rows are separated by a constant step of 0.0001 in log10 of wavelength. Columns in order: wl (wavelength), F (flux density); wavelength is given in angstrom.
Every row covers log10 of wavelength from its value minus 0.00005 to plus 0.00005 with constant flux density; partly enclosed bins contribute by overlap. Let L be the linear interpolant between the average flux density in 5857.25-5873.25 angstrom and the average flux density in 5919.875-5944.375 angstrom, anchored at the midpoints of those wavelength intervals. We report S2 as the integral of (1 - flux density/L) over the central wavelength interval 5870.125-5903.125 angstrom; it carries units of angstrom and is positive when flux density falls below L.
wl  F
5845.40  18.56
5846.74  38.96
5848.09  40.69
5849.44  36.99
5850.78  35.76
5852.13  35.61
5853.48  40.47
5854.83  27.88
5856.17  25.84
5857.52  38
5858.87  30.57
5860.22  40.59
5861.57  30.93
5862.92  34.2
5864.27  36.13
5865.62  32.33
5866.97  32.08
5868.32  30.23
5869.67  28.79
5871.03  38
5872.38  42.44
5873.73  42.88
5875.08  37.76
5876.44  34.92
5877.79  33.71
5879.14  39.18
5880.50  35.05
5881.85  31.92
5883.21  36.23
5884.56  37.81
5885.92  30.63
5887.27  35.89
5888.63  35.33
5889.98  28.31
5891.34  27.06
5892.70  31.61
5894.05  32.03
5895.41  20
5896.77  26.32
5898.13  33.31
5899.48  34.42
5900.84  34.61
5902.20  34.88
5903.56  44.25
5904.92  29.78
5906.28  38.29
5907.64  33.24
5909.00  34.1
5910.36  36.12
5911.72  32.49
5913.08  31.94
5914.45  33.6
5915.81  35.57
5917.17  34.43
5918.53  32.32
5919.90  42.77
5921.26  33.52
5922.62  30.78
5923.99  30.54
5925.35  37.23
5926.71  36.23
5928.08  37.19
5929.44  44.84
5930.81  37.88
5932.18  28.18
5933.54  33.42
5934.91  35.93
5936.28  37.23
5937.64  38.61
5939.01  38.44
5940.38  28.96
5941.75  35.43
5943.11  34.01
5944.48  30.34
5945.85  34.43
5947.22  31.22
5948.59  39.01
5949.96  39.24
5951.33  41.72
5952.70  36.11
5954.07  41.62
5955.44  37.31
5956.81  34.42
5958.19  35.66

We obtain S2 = 0.77 angstrom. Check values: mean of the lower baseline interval 34.5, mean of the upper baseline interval 35.3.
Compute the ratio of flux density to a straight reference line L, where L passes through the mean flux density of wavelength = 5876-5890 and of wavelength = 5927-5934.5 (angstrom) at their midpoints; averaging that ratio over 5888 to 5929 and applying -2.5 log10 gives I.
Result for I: 0.07 mag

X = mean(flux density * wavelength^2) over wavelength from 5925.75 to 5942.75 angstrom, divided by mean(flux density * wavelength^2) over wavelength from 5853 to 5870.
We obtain 1.1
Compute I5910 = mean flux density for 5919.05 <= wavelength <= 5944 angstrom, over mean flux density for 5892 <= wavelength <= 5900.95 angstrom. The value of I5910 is 1.2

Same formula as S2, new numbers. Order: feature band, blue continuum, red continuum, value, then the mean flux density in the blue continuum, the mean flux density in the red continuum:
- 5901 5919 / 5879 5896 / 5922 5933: -0.4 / 32.2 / 35.4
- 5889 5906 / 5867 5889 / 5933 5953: 1.9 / 35.6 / 35.6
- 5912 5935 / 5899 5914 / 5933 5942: 0.1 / 34.9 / 35.4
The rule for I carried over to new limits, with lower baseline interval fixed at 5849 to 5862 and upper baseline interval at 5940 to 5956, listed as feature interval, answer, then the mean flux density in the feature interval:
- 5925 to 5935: -0.023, 36.4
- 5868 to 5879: -0.056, 36.4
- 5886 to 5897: 0.173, 29.8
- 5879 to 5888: -0.006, 35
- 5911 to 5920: 0.036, 34.2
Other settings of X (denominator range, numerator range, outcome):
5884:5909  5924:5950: 1.10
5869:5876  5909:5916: 0.91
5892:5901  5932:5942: 1.17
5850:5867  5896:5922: 1.03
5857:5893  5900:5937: 1.04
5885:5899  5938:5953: 1.19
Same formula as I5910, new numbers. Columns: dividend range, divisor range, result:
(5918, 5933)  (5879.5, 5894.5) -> 1.08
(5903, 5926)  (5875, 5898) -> 1.07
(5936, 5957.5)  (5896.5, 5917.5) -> 1.05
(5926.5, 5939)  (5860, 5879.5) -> 1.04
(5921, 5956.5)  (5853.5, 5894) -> 1.05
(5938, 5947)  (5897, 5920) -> 0.97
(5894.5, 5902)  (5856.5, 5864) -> 0.87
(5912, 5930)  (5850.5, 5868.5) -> 1.05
